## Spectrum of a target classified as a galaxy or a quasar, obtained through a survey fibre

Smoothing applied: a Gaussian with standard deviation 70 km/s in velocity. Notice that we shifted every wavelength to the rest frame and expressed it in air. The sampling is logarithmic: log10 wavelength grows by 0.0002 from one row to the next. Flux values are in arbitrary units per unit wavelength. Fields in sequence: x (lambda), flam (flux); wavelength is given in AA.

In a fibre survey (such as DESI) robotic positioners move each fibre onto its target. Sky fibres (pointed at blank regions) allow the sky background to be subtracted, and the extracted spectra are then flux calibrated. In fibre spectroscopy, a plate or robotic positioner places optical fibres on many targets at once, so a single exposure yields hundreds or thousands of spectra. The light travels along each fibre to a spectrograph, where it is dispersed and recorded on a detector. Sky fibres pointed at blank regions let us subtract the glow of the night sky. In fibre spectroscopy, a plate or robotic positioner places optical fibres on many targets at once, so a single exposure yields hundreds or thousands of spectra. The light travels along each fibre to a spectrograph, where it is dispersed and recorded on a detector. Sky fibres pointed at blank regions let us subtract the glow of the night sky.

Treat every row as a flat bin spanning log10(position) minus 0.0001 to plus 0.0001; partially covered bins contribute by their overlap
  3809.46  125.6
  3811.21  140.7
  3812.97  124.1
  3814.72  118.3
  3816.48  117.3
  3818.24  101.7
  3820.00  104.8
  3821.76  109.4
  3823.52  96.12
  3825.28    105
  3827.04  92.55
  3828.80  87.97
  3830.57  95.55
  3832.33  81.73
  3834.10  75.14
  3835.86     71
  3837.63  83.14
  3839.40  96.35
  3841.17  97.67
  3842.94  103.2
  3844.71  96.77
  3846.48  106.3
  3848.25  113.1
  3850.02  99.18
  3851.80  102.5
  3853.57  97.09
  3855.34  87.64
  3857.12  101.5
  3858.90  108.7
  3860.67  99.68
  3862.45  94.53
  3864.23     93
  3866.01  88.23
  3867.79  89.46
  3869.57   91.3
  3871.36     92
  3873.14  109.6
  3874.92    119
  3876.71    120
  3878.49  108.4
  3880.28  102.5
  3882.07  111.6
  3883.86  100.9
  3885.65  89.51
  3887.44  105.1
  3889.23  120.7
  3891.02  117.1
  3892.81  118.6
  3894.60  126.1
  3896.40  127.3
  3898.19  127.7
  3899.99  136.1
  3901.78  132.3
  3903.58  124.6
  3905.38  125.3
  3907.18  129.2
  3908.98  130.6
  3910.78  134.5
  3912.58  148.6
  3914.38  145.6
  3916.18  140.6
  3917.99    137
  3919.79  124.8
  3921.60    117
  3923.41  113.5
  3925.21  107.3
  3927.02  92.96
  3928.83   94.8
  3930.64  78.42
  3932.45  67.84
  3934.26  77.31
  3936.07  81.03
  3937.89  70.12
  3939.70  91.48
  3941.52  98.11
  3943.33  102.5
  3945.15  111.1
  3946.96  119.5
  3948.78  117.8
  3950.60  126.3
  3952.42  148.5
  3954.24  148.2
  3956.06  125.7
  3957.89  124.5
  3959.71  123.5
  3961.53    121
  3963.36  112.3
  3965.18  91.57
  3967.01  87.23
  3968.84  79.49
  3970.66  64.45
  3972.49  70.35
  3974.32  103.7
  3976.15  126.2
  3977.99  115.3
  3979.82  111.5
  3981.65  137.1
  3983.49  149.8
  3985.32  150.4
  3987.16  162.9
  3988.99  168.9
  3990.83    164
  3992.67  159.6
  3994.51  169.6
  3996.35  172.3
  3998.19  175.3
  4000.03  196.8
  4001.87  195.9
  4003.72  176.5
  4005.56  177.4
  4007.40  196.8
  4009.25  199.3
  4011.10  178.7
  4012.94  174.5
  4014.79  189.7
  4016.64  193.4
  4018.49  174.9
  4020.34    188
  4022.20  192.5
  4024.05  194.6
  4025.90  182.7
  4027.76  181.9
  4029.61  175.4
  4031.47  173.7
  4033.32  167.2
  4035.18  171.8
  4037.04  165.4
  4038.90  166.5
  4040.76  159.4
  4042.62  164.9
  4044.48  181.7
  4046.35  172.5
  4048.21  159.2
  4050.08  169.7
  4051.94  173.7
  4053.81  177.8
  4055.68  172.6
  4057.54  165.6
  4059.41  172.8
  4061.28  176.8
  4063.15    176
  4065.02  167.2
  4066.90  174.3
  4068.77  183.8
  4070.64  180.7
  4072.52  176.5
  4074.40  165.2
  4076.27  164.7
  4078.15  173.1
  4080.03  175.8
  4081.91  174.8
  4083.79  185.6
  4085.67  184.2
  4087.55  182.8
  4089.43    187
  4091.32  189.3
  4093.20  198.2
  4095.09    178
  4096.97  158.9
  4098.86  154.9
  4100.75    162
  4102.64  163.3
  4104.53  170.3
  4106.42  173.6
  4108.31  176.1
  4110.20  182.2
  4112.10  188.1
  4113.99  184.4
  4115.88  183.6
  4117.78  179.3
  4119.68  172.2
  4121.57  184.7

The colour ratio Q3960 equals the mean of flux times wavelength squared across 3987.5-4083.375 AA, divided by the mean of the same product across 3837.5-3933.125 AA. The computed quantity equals 1.7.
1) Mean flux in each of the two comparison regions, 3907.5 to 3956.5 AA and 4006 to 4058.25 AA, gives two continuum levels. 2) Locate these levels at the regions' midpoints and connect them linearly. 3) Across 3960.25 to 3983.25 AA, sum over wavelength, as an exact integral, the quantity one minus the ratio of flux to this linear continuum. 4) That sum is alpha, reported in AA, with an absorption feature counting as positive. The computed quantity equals 5.9 AA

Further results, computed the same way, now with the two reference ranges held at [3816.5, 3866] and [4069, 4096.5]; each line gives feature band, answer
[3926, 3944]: 6.07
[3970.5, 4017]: -2.61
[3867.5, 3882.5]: 0.41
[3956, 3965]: 1.24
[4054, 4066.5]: -0.04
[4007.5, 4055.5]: -4.71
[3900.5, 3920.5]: -2.28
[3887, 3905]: -1.35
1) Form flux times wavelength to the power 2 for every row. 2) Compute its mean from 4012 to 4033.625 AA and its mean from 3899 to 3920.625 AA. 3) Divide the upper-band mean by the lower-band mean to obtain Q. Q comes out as 1.44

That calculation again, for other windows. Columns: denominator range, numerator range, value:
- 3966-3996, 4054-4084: 1.43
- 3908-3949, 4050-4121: 1.75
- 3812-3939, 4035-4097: 1.81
